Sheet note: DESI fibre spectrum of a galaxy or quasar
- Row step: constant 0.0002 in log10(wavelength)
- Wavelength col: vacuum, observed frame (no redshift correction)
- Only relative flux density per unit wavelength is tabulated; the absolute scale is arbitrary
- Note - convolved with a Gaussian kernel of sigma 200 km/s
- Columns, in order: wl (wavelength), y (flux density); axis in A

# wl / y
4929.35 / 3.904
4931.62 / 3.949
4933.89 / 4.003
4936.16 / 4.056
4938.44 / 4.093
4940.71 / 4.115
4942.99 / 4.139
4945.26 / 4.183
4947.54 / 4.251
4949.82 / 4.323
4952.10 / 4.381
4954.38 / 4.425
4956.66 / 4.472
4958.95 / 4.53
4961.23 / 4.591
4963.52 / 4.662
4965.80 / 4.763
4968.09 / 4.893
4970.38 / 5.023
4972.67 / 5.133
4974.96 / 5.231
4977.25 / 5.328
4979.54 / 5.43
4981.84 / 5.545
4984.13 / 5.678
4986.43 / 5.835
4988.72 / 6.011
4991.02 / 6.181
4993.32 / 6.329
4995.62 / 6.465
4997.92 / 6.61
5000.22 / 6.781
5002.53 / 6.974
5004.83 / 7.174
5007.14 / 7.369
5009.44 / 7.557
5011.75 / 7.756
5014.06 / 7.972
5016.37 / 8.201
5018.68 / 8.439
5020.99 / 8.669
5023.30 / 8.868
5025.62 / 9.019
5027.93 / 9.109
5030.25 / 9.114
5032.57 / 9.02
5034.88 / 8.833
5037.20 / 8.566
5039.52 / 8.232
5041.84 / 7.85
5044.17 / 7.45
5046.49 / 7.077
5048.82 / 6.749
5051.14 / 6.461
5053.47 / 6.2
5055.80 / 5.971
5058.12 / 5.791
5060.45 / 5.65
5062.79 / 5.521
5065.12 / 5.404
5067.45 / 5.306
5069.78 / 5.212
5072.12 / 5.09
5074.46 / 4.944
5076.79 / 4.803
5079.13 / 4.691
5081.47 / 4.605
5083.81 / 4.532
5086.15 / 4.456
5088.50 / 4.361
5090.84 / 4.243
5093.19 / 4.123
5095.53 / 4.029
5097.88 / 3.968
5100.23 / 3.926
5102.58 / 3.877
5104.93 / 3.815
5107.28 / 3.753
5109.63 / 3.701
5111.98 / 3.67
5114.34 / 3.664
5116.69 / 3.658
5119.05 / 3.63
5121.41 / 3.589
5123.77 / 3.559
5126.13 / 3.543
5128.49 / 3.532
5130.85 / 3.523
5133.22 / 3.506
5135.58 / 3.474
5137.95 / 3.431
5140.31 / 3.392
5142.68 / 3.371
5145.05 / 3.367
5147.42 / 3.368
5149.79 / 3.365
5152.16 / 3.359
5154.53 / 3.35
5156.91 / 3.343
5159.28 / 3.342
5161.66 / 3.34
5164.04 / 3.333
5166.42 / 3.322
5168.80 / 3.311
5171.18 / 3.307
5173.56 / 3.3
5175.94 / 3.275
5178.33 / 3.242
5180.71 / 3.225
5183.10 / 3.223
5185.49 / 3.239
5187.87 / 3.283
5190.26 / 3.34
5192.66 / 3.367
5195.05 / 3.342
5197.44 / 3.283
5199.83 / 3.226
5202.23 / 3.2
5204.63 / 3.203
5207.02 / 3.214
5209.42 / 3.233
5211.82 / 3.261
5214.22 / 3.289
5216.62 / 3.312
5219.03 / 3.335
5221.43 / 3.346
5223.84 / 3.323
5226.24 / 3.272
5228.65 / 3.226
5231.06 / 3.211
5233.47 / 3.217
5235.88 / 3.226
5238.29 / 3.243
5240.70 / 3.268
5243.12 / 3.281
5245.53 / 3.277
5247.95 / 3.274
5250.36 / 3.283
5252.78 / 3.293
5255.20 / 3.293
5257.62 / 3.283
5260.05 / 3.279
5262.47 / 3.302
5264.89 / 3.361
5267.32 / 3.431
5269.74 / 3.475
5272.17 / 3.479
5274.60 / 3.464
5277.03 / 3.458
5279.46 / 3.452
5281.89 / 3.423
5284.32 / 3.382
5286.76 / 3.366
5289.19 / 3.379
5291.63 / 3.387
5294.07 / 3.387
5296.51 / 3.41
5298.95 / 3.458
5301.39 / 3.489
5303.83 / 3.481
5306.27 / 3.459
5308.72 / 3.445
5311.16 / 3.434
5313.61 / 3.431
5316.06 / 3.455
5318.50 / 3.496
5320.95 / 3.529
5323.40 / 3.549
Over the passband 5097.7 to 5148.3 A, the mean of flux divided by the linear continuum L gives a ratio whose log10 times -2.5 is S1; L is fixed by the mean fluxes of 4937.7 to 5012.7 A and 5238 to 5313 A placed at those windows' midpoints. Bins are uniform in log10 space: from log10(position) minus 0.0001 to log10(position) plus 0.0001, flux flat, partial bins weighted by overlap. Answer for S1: 0.23 mag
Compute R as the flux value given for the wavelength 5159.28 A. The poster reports 3.342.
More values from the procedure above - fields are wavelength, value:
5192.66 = 3.367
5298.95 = 3.458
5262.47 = 3.302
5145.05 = 3.367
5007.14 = 7.369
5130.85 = 3.523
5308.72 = 3.445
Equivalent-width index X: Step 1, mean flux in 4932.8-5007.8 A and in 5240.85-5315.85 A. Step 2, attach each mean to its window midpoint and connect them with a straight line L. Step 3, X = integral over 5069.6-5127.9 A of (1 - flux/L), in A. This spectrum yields 4.7 A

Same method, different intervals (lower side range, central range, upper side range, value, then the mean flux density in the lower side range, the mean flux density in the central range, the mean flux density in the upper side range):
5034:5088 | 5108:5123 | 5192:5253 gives 4.2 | 6.02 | 3.65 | 3.27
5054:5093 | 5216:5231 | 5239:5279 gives 1.5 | 5.03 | 3.29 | 3.34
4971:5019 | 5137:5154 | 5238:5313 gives 5.1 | 6.52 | 3.38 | 3.38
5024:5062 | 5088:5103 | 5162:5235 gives 5.0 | 7.56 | 4.07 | 3.28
